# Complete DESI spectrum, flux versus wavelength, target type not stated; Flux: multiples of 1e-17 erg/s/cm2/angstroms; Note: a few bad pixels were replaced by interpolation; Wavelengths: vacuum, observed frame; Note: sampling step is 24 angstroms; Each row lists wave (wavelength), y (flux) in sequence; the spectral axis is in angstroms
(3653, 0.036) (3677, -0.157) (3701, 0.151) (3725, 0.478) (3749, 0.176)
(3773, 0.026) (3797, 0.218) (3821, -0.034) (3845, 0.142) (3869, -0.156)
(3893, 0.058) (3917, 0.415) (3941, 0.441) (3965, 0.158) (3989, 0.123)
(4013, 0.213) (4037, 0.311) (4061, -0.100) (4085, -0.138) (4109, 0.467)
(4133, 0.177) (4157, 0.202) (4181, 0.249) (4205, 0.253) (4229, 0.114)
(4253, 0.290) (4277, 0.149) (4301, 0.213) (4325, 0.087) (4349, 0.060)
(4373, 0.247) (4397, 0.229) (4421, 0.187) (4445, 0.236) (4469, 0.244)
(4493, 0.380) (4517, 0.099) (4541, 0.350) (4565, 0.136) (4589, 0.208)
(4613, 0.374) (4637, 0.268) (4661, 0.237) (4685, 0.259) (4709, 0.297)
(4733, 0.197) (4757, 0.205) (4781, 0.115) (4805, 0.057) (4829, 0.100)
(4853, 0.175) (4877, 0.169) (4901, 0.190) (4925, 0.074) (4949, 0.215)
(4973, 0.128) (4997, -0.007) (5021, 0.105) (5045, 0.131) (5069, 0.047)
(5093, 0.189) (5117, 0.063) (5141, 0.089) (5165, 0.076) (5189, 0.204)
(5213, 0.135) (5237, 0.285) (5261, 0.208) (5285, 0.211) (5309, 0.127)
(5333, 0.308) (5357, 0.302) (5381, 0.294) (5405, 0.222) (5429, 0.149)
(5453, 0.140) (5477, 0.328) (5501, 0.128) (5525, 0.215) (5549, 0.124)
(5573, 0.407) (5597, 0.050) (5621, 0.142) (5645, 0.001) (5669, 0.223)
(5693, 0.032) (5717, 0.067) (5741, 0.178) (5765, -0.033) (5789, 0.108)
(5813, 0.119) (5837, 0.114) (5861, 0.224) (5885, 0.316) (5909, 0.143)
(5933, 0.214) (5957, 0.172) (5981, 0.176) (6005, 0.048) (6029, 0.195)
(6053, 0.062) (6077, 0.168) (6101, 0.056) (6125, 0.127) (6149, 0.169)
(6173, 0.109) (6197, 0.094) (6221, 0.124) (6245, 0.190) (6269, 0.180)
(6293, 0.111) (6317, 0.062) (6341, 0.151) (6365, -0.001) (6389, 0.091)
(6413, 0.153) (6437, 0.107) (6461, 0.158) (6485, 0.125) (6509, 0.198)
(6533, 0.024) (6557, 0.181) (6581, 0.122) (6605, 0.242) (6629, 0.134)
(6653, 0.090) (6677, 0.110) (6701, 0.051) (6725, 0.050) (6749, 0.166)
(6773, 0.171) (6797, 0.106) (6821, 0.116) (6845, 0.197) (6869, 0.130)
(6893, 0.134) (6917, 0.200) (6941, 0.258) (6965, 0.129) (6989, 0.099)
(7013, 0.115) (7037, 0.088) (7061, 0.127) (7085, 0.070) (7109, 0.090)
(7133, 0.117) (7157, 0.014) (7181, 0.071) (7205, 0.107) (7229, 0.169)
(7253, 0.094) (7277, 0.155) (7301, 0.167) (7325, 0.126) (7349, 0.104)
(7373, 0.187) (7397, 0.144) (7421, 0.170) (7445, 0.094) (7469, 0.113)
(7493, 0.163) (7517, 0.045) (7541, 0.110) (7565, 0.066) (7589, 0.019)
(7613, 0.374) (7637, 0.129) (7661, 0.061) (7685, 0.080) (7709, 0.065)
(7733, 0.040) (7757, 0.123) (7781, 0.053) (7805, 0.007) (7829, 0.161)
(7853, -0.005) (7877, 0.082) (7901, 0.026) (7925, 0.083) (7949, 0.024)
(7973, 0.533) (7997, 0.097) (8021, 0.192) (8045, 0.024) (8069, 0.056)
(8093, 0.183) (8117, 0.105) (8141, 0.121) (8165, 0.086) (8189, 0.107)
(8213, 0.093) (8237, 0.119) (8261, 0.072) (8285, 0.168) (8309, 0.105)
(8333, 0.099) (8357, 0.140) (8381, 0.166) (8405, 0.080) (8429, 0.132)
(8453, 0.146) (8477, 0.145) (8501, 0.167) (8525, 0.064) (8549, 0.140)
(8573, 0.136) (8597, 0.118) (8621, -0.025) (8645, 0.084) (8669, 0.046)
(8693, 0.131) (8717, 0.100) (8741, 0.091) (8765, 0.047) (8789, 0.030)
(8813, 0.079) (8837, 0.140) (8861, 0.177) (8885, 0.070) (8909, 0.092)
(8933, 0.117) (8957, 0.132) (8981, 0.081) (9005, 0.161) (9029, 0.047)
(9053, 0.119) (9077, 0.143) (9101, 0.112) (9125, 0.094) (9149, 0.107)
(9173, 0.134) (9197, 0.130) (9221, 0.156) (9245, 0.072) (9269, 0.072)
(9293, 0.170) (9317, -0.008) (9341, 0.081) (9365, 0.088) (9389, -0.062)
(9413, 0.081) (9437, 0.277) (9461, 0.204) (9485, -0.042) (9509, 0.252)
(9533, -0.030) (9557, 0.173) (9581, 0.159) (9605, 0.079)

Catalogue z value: 1.139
